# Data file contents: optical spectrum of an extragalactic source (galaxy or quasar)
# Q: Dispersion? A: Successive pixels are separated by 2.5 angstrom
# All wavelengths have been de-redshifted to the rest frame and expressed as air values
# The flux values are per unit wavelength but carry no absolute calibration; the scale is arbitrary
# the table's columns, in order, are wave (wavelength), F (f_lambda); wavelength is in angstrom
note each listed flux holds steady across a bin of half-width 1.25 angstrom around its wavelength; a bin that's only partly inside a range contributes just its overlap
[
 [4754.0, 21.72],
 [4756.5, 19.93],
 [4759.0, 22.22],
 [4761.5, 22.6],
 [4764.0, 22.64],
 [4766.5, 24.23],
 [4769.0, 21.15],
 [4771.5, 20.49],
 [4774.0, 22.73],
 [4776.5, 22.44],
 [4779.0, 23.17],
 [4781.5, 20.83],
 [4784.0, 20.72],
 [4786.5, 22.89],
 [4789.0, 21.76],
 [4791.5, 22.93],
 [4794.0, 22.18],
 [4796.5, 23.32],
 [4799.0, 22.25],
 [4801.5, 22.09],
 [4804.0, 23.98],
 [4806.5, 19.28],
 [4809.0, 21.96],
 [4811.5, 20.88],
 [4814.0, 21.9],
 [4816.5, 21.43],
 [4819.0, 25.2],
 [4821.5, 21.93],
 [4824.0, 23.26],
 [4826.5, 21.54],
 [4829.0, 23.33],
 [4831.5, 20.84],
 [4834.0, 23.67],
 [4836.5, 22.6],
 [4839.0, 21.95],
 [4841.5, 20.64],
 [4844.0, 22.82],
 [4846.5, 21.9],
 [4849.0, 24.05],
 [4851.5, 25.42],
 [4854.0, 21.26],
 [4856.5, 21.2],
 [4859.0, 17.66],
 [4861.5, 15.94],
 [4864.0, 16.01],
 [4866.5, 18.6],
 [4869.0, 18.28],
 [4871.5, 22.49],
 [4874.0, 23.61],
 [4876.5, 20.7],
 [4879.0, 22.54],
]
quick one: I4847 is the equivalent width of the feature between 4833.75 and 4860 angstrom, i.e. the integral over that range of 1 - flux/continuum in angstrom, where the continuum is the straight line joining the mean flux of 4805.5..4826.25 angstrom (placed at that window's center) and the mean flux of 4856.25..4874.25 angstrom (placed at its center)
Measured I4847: -2.7 angstrom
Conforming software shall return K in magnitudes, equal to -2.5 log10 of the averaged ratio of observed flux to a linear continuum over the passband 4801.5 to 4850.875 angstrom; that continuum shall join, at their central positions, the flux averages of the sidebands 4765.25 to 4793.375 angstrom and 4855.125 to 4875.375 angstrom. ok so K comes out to -0.09 mag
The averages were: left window 22.1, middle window 22.3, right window 19.2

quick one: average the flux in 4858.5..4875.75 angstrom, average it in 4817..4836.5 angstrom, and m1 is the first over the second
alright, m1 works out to 0.84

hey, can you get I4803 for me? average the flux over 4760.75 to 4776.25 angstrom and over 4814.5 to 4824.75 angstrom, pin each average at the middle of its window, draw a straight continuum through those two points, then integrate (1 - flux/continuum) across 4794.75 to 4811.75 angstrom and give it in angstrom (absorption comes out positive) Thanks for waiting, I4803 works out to 0.5 angstrom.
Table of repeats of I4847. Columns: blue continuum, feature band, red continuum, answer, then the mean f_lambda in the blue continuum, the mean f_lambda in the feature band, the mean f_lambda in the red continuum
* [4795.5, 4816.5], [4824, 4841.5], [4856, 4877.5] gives -1.3 angstrom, 21.9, 22.3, 19.3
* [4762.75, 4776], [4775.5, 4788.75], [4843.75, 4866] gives 0.0 angstrom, 22.3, 22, 20.5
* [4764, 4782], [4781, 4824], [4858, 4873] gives -2.5 angstrom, 22.2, 22.1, 18.3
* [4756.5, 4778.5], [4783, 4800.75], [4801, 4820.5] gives -0.1 angstrom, 22.2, 22.3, 22.1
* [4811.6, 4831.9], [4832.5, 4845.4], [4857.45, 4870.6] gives -1.2 angstrom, 22.4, 22.3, 17.5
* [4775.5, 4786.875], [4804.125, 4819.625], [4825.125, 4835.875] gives 0.3 angstrom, 21.9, 21.8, 22.4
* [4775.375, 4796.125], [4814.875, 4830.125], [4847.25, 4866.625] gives -1.2 angstrom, 22.2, 22.8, 20.1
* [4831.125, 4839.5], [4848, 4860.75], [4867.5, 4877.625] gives 0.1 angstrom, 22.4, 21.6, 21.2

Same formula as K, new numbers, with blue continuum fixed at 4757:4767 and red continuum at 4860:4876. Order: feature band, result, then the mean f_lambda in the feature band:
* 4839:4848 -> -0.098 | 21.9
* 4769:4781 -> 0.008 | 22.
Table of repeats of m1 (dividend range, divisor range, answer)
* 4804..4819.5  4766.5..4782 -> 0.99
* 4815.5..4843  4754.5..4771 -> 1.02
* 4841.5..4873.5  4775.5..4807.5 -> 0.93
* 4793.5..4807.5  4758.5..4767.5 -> 0.97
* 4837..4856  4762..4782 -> 1.01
